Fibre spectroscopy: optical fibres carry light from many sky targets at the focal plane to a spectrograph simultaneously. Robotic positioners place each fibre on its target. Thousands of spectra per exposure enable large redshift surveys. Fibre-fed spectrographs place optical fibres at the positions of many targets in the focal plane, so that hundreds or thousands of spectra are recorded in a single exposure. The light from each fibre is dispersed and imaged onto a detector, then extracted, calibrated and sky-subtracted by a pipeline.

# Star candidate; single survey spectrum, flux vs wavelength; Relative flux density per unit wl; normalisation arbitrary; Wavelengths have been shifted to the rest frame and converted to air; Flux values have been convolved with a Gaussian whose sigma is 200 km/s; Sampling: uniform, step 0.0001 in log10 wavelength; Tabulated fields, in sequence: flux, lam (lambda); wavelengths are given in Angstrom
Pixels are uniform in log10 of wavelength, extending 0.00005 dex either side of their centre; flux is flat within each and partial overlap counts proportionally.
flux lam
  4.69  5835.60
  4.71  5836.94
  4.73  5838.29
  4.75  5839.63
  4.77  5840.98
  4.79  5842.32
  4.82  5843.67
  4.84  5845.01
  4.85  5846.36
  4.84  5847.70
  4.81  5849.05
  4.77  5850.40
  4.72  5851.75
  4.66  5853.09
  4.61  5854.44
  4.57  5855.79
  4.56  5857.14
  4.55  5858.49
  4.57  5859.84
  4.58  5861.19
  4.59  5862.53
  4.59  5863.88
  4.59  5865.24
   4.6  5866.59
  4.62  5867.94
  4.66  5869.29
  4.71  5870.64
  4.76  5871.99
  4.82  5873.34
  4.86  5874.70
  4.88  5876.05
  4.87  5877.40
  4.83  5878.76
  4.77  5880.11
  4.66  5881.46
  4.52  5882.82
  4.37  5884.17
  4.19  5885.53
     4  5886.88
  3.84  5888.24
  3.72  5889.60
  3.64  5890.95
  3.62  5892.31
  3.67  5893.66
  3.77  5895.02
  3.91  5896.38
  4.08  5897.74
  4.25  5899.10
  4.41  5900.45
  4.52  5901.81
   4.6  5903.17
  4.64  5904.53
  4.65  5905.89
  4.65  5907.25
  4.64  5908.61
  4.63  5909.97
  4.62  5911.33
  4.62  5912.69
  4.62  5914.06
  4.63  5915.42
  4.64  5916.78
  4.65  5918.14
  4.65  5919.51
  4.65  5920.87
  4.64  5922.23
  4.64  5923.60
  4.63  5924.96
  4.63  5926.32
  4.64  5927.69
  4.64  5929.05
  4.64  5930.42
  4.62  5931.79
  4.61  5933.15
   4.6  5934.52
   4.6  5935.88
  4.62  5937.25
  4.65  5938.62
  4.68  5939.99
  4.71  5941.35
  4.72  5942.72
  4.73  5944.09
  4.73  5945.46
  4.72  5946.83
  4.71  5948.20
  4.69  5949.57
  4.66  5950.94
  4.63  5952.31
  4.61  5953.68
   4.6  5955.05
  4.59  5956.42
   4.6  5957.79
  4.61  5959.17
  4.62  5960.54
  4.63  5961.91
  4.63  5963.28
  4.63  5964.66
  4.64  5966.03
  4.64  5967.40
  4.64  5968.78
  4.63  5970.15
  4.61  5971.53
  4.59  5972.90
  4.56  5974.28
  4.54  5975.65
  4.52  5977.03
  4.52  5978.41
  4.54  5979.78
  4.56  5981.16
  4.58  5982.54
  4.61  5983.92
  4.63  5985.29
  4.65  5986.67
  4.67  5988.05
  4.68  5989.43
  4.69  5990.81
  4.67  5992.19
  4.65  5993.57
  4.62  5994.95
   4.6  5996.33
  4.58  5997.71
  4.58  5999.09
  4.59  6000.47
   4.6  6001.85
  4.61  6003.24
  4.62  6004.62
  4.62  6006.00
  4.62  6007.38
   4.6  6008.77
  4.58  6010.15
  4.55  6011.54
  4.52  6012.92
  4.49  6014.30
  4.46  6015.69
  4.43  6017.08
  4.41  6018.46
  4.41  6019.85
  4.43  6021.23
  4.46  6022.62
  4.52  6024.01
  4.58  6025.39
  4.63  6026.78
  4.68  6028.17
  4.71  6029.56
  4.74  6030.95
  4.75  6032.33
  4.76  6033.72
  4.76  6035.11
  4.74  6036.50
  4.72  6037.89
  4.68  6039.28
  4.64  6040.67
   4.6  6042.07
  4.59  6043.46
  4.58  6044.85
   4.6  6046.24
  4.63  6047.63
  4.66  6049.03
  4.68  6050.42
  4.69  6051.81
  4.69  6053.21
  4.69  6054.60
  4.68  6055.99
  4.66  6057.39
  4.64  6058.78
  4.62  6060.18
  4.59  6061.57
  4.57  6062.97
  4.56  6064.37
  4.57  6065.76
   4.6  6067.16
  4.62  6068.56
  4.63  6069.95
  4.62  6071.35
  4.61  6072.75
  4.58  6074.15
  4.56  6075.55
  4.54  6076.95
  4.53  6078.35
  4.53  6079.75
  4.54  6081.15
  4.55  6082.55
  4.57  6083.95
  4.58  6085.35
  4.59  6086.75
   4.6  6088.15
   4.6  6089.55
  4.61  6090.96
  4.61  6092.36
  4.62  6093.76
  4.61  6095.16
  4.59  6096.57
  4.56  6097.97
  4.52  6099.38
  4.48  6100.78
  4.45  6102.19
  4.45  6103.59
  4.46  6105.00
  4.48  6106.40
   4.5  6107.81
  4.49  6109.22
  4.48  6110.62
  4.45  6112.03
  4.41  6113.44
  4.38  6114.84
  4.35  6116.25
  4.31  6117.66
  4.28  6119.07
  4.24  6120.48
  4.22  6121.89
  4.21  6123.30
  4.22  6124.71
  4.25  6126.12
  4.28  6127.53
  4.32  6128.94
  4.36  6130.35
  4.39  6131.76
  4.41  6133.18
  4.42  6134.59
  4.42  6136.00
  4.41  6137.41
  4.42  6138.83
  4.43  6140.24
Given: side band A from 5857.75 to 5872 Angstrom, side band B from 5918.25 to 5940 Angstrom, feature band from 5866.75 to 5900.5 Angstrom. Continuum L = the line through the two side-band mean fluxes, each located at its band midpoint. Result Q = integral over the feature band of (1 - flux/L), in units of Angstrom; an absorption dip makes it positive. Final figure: 2.0 Angstrom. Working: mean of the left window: 4.61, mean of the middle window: 4.34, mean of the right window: 4.63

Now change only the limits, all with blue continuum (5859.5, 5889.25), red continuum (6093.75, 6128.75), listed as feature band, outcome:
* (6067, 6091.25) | -0.8 Angstrom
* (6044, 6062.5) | -0.8 Angstrom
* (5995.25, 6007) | -0.3 Angstrom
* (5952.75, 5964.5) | -0.3 Angstrom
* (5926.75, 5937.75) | -0.2 Angstrom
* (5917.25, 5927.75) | -0.2 Angstrom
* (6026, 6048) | -1.1 Angstrom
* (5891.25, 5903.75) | 1.3 Angstrom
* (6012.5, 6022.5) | 0.1 Angstrom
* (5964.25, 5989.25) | -0.5 Angstrom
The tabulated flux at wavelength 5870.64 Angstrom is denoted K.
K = 4.71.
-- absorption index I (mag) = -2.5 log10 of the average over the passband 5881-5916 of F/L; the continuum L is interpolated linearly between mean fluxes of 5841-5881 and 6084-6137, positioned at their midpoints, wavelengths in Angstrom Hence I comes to 0.09 mag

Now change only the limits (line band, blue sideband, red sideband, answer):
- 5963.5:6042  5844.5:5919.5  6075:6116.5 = -0.02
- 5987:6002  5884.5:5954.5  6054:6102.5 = -0.02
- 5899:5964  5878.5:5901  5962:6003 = -0.07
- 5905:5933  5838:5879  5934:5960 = 0.01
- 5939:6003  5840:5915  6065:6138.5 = -0.03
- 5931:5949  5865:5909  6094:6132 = -0.06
